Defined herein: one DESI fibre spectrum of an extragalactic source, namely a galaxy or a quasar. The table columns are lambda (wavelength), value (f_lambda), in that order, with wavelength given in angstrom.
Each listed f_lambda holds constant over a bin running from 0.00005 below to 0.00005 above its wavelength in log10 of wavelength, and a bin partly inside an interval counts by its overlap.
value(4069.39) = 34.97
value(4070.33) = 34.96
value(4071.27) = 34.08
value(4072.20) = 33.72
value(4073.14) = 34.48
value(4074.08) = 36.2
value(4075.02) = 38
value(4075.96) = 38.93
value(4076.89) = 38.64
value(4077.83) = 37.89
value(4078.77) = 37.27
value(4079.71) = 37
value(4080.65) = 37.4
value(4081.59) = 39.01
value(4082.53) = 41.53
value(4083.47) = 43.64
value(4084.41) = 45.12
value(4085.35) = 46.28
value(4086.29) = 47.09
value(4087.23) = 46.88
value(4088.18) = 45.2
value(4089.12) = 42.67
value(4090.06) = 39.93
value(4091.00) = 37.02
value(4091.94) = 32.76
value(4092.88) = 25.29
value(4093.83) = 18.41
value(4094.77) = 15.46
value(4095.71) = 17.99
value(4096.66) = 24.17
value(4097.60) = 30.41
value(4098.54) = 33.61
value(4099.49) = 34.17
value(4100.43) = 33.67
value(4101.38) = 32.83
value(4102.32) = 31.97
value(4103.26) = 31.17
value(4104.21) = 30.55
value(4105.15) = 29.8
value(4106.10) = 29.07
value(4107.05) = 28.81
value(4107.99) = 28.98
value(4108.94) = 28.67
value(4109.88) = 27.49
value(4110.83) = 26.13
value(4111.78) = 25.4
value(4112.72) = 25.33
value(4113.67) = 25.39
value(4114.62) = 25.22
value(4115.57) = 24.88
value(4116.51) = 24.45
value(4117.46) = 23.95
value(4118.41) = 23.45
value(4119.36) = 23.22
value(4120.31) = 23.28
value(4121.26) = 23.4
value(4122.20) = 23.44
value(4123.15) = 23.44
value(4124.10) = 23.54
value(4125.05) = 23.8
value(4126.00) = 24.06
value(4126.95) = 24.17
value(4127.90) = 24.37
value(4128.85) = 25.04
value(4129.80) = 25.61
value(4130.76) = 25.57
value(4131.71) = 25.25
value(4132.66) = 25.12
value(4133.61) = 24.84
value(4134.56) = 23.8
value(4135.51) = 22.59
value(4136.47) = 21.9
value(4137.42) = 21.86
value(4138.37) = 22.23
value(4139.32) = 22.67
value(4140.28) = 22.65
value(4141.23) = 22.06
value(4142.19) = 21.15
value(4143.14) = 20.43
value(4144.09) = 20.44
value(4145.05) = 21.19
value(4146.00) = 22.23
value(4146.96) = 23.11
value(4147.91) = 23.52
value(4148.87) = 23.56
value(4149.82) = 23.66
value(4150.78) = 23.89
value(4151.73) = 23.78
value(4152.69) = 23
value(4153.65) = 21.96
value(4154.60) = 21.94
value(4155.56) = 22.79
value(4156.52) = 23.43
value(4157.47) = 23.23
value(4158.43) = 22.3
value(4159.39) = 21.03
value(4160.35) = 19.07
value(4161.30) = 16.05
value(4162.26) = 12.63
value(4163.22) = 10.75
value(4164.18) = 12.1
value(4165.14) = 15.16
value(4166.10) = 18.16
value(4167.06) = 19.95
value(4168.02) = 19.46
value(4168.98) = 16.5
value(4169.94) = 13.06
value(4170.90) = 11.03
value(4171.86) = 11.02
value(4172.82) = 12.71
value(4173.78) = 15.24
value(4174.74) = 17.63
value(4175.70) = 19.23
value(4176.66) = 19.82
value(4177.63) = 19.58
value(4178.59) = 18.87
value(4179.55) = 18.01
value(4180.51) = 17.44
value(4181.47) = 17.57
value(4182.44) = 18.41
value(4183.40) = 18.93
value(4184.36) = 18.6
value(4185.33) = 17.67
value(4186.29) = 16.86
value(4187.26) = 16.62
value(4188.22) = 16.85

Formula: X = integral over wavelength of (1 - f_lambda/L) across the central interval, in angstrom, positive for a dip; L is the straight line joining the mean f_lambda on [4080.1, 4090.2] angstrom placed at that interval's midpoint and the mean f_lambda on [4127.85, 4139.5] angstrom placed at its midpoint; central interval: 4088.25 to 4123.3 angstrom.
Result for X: 7.03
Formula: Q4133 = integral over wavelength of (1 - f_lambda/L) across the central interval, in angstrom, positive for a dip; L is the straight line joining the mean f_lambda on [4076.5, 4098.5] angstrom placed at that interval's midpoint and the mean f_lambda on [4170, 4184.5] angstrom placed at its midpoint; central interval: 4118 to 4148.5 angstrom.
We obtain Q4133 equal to 3.3 angstrom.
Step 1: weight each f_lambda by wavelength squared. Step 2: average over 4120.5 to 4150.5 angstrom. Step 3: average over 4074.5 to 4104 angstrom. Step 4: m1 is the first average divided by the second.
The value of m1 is 0.7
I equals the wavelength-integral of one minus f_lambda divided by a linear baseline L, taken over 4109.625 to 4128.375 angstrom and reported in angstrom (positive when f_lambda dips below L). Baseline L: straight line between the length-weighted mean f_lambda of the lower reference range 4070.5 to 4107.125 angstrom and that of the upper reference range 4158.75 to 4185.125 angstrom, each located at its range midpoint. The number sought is 2.6 angstrom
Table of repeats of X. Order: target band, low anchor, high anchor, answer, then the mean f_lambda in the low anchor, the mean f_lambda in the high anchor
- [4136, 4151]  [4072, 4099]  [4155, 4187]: 0.7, 35.9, 17.4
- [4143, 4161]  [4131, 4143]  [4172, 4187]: -1.1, 23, 17.6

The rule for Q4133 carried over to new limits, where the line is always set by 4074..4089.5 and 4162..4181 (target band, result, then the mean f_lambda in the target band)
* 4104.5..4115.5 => 1.99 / 27.3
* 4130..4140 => 1.00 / 23.6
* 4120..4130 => 1.73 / 24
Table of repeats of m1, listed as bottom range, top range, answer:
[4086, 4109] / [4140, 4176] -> 0.62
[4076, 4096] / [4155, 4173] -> 0.48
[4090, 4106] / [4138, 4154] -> 0.79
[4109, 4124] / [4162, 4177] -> 0.64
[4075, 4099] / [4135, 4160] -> 0.64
